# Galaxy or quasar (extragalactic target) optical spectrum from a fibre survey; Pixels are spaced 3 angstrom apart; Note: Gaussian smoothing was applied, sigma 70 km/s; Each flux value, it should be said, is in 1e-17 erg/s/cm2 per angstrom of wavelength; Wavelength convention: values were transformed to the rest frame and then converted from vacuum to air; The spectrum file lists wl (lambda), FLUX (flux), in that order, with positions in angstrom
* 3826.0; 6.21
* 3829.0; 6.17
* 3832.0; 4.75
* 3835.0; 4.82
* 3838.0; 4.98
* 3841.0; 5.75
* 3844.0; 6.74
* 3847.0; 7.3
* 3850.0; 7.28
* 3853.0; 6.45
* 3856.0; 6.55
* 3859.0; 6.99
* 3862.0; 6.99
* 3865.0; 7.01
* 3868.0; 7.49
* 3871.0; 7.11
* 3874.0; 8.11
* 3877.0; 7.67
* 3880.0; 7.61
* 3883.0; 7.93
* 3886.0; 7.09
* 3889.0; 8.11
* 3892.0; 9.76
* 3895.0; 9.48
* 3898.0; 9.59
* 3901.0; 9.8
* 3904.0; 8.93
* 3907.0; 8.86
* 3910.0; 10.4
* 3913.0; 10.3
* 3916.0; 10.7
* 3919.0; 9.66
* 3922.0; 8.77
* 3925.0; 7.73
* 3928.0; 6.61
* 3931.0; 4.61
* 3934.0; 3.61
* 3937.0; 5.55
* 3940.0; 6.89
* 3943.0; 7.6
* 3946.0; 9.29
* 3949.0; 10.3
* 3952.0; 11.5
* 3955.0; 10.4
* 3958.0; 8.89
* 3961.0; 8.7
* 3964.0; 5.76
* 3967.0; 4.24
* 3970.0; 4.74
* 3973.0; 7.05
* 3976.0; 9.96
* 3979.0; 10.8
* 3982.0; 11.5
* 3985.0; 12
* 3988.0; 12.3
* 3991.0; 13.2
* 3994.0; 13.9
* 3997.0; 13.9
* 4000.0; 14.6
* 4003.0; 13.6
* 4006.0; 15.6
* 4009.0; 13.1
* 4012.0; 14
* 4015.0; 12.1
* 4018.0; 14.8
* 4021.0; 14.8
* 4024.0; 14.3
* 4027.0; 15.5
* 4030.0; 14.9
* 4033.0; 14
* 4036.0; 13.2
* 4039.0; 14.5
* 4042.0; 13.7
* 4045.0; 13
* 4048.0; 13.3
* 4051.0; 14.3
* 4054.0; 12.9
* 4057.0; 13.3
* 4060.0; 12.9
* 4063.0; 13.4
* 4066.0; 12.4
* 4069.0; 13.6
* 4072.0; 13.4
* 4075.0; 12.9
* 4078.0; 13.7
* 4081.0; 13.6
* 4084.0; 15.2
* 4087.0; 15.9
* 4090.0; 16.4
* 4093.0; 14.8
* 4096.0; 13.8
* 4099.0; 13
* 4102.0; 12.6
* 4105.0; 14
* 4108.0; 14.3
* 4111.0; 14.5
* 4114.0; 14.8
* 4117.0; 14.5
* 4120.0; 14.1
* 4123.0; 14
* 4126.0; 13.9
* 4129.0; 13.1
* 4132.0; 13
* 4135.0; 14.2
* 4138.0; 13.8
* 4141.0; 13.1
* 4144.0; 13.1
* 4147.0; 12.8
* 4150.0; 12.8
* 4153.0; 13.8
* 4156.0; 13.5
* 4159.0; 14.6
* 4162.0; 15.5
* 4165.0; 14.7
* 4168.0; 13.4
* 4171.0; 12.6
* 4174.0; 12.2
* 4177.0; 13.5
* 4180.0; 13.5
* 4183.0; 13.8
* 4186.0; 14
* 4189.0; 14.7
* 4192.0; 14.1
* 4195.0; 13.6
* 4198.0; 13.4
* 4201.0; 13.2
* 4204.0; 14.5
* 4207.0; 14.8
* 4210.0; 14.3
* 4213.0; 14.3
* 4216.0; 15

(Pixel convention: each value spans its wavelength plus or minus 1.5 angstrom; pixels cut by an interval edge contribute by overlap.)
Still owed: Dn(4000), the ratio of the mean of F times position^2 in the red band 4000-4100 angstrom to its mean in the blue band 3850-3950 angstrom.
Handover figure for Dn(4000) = 1.9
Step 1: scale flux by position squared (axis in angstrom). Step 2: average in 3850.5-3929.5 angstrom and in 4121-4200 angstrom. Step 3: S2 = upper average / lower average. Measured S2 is 1.88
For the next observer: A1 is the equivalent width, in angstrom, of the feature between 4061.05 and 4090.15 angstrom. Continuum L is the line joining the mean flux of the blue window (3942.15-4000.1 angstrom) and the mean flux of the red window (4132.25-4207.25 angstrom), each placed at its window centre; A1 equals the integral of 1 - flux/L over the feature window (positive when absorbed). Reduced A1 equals -4.9 angstrom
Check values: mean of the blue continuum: 9.95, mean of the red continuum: 13.7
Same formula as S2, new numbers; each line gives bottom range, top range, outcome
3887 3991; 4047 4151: 1.71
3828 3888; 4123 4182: 2.32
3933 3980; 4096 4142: 1.91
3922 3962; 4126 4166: 1.93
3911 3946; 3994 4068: 1.92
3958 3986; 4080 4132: 1.84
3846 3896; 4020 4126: 2.04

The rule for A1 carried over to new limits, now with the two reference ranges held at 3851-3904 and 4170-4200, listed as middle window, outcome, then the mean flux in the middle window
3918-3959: 5.0 angstrom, 7.93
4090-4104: -2.3 angstrom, 13.9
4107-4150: -4.3 angstrom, 13.8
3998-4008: -4.2 angstrom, 14.5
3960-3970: 3.8 angstrom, 5.89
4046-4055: -2.0 angstrom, 13.5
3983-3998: -4.5 angstrom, 13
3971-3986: -0.4 angstrom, 10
